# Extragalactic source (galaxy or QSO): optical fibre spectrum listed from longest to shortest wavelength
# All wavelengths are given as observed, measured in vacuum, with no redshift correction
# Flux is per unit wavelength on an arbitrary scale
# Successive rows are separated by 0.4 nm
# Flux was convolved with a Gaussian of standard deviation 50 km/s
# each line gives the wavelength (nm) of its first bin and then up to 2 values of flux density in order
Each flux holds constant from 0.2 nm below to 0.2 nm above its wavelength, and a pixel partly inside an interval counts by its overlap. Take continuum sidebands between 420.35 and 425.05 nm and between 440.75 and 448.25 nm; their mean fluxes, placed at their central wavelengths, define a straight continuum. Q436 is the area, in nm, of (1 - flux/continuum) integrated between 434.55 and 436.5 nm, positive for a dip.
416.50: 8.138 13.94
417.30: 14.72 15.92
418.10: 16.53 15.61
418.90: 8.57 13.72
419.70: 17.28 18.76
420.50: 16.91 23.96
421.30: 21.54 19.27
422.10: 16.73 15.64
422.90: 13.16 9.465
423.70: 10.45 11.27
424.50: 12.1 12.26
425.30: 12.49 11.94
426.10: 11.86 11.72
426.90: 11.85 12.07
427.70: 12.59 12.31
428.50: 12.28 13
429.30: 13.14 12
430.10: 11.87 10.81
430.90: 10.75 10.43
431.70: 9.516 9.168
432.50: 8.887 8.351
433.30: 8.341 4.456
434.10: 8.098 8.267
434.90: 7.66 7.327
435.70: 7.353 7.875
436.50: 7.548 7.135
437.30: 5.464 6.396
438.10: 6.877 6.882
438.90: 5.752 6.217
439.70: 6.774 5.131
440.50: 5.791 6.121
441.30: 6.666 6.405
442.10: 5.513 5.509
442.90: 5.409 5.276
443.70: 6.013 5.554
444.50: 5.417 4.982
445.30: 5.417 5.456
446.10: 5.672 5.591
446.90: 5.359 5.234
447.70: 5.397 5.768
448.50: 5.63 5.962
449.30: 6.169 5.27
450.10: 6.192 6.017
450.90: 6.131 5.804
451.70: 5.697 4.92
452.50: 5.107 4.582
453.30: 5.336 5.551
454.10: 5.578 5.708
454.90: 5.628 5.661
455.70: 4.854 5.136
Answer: 0.400 nm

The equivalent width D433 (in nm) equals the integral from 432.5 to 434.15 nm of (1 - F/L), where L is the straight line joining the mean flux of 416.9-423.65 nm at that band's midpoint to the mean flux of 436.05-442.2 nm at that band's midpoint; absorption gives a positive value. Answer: 0.34 nm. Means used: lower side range 15.9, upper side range 6.39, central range 7.43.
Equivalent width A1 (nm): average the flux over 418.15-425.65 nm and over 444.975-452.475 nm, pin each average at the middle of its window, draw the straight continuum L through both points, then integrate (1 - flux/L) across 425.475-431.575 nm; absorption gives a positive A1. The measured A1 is 0.36 nm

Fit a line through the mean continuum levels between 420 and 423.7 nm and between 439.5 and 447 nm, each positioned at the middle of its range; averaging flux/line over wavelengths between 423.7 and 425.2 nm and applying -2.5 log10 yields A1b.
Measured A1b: 0.30 mag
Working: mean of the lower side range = 16.9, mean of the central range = 11.7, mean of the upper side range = 5.69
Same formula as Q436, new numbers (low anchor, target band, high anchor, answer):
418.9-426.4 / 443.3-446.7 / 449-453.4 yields 0.93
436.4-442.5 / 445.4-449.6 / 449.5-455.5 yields 0.15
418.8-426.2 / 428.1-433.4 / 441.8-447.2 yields 0.26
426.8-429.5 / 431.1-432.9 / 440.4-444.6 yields 0.22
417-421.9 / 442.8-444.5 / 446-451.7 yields 0.47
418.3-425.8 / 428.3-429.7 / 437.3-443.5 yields -0.15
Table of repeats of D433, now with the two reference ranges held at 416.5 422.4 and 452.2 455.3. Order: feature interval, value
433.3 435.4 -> 0.781 nm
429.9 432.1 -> 0.370 nm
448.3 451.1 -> 0.310 nm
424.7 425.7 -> 0.154 nm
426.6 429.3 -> 0.246 nm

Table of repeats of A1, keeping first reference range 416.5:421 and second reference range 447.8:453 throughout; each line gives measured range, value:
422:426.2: 0.43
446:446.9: 0.17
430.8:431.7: 0.10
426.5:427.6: 0.08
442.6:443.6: 0.31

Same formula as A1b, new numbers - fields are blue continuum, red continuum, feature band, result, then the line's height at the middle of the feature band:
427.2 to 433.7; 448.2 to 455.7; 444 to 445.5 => 0.34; 7.32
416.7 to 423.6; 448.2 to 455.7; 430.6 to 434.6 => 0.34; 11.9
